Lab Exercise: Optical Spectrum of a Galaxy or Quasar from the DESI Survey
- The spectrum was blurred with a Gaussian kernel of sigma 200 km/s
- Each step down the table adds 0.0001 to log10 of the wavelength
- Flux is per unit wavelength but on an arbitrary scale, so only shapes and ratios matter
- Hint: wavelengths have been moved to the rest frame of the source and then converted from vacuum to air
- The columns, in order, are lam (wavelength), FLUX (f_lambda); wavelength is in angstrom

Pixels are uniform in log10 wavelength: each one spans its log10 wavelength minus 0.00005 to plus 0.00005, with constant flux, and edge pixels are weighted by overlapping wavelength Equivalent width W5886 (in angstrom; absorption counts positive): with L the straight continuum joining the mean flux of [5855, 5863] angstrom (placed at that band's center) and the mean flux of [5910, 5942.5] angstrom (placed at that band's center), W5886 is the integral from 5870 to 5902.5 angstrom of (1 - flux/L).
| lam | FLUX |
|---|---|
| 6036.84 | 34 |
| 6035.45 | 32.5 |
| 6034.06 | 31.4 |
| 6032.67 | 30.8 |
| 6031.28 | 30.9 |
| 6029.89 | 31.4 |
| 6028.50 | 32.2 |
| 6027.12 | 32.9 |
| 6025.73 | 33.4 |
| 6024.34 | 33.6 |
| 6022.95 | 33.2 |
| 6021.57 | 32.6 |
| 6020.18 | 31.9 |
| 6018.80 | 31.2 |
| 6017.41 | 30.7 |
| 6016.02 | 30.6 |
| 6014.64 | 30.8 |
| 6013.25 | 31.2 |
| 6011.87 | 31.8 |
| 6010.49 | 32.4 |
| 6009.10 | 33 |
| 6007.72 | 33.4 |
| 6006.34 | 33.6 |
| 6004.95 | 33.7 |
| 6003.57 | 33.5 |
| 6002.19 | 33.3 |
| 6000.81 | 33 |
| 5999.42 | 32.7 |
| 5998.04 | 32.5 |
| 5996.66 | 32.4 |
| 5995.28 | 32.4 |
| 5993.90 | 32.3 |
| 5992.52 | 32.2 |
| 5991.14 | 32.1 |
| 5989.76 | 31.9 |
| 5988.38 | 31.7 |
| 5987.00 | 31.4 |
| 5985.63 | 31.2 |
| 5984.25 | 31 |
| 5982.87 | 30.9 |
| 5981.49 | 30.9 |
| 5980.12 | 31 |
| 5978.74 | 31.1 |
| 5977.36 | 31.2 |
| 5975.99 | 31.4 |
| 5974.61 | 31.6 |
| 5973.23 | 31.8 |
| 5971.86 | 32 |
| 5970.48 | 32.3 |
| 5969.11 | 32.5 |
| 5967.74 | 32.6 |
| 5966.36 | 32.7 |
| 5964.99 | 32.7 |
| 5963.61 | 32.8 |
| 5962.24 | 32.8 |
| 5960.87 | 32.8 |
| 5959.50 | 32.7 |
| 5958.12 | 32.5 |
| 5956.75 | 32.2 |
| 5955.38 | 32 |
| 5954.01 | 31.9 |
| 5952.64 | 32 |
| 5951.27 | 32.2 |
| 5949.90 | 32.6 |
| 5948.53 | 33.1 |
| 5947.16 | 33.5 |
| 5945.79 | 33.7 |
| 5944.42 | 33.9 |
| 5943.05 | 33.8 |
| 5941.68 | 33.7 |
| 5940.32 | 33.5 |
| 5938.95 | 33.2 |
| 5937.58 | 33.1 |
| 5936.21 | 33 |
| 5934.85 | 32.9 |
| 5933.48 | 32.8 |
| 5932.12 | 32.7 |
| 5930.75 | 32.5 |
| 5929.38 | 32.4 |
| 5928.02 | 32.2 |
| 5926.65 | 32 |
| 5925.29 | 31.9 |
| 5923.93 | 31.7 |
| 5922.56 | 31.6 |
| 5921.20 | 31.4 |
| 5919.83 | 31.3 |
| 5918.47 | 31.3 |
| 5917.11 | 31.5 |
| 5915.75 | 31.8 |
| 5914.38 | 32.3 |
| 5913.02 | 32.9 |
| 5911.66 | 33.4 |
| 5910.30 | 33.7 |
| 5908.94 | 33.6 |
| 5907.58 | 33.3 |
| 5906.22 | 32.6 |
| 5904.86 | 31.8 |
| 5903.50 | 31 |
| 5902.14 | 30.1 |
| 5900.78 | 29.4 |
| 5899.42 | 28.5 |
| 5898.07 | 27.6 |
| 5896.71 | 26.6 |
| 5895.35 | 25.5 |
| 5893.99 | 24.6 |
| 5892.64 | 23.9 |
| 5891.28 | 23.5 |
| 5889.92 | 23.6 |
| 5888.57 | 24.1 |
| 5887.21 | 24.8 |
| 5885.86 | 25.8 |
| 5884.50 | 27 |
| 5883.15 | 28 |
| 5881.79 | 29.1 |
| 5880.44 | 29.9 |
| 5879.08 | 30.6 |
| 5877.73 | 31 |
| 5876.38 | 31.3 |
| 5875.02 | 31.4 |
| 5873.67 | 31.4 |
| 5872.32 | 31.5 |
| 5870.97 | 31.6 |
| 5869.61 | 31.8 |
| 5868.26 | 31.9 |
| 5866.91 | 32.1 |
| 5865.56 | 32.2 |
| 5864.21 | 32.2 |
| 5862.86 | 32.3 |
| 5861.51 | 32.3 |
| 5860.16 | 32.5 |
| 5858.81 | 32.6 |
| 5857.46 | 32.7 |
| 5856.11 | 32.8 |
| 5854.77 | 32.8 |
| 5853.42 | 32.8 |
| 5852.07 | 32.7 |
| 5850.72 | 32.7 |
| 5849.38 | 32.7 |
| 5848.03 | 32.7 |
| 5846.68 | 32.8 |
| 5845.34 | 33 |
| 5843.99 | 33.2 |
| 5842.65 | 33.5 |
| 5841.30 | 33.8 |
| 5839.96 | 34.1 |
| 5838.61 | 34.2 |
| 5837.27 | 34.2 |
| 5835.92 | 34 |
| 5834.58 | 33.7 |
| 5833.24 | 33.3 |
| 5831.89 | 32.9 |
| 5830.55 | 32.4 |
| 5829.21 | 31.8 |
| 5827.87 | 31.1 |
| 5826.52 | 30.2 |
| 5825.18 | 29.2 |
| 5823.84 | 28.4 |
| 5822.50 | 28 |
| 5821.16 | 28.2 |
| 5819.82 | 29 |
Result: 4.6 angstrom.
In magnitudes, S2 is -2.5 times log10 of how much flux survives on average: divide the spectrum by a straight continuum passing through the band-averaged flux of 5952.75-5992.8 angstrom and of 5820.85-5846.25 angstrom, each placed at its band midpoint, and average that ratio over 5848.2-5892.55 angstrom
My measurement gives 0.06 mag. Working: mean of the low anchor 32.1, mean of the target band 30.4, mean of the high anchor 31.9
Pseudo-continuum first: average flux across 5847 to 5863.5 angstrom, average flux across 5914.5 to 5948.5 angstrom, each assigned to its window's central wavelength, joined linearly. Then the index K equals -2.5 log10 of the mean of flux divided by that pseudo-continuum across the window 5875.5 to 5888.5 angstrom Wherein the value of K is 0.15 mag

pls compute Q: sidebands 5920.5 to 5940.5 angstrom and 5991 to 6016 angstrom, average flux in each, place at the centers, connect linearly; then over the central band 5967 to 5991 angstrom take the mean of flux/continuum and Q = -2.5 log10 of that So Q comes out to 0.03 mag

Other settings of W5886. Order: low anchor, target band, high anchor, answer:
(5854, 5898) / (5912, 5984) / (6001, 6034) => -3.37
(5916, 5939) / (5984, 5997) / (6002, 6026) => 0.19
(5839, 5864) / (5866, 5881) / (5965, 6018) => 0.65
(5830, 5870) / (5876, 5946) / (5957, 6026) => 4.45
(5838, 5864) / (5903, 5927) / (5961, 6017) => 0.27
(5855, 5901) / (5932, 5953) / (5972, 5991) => -1.74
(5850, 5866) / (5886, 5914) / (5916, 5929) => 2.87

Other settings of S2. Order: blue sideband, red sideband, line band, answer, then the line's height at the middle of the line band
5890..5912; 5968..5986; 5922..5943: -0.09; 30.1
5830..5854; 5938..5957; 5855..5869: 0.03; 33.2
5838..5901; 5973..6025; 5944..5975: -0.04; 31.5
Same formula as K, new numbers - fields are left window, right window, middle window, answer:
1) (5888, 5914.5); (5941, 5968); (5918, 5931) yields -0.04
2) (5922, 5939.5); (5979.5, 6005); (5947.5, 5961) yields 0.00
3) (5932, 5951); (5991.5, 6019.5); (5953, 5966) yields 0.02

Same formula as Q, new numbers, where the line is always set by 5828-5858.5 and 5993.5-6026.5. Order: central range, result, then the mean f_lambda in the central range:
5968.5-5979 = 0.029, 31.8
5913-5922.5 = 0.038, 31.7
